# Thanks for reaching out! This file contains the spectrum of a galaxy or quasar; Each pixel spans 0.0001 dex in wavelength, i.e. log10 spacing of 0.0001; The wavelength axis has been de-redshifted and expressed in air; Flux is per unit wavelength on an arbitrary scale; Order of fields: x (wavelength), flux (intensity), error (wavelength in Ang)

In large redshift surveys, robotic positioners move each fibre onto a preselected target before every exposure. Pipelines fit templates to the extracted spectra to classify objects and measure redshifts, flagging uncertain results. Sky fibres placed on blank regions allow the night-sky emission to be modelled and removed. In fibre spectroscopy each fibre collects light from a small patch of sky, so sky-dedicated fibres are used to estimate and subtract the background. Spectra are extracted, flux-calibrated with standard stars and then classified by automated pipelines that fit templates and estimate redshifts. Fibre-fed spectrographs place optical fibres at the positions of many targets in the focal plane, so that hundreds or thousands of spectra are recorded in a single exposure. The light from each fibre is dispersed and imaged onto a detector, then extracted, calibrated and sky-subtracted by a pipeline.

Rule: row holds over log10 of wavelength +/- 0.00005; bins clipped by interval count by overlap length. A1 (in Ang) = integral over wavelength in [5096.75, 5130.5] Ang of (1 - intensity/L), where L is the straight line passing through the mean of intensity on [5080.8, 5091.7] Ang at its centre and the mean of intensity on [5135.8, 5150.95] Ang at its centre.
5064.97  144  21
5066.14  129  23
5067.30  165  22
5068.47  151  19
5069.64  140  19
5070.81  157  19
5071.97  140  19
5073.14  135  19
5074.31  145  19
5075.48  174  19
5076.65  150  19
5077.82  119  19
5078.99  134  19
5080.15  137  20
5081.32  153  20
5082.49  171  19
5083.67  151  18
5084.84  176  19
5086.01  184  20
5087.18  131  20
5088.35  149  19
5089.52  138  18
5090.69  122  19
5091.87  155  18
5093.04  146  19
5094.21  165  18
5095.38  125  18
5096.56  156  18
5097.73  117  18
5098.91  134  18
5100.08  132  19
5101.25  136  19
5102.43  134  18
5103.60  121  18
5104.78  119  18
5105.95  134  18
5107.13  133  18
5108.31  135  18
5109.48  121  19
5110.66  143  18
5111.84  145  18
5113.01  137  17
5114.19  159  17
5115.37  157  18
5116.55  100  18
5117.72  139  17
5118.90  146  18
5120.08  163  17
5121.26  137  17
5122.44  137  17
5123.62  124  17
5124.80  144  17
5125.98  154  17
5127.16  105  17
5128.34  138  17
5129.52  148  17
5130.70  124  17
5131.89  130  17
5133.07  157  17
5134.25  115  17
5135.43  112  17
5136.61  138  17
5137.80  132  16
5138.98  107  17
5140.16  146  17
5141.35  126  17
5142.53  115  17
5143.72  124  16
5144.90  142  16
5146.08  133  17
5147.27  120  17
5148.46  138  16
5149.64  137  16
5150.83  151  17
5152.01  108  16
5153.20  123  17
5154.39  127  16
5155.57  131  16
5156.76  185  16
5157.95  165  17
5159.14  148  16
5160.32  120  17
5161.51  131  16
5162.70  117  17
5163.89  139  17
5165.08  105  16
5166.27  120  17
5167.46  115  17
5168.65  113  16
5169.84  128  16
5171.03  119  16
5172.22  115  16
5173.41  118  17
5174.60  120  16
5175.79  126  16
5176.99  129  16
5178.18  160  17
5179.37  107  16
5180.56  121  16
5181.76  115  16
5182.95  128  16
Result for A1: 1.5 Ang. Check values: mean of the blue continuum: 153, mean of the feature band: 136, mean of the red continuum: 131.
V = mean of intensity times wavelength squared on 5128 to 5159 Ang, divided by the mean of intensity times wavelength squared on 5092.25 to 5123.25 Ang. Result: 1.0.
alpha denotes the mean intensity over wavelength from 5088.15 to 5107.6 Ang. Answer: 136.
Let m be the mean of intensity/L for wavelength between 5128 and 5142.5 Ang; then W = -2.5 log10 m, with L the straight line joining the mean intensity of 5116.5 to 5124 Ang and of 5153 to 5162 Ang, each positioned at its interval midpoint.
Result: 0.08 mag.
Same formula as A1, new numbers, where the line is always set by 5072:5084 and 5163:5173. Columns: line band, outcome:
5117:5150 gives -0.88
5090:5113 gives 0.63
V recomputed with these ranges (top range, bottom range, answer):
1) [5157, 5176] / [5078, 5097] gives 0.87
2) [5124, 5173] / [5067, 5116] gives 0.93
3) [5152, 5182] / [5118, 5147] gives 0.97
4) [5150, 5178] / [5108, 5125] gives 0.94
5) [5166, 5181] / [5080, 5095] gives 0.83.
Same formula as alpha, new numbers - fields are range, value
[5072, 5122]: 142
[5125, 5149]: 130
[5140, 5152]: 132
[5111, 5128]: 139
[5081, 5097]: 151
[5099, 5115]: 135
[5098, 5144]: 133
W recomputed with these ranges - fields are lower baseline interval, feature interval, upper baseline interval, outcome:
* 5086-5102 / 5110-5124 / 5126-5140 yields -0.05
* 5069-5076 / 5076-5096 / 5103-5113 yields -0.04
